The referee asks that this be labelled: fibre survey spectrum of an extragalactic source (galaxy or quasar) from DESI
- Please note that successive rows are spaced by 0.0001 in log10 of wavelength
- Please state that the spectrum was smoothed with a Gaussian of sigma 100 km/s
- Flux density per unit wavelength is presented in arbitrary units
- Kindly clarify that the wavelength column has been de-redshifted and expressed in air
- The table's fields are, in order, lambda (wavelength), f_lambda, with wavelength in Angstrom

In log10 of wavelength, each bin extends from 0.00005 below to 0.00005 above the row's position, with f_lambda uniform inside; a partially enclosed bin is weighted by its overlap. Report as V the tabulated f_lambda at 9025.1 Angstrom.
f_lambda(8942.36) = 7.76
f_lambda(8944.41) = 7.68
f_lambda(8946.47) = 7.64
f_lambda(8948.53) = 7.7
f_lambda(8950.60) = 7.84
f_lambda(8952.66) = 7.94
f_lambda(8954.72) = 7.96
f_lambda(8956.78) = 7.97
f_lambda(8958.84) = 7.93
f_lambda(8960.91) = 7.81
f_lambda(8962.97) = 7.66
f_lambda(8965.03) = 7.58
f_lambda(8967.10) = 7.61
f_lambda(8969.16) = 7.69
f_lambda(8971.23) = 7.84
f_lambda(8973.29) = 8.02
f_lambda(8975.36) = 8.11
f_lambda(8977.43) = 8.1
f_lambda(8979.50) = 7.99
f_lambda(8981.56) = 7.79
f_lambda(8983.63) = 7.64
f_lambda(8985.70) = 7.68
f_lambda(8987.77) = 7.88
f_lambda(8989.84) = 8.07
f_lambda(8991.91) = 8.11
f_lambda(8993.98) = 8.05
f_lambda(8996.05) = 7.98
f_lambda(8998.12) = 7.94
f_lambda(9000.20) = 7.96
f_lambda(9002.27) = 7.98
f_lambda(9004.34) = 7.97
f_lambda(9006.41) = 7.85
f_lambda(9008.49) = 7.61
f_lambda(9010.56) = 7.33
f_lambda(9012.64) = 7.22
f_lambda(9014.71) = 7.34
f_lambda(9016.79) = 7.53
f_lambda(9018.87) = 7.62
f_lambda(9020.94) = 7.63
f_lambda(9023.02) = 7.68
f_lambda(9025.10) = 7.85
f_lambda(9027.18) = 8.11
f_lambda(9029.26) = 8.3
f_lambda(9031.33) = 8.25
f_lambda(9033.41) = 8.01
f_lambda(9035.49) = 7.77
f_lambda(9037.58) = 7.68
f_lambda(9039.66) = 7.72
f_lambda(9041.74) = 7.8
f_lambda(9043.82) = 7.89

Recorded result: 7.85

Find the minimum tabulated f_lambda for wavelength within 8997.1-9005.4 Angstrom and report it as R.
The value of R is 7.94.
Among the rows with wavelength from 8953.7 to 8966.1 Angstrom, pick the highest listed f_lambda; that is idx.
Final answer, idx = 7.97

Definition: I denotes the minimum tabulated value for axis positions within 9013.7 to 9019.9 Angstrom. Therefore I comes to 7.34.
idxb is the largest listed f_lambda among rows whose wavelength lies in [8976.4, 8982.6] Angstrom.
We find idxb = 8.1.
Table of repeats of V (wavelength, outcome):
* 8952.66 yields 7.94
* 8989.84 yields 8.07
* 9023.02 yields 7.68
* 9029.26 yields 8.3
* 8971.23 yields 7.84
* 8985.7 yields 7.68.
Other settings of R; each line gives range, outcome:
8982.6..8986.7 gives 7.64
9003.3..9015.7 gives 7.22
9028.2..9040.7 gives 7.68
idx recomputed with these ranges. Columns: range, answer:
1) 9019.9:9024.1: 7.68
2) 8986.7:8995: 8.11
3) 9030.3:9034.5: 8.25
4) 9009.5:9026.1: 7.85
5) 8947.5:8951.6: 7.84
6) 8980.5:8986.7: 7.79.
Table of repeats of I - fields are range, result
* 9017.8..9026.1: 7.62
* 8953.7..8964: 7.66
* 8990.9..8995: 8.05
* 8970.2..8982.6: 7.79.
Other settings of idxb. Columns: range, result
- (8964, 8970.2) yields 7.69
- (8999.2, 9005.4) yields 7.98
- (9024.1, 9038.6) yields 8.3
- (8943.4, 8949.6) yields 7.7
